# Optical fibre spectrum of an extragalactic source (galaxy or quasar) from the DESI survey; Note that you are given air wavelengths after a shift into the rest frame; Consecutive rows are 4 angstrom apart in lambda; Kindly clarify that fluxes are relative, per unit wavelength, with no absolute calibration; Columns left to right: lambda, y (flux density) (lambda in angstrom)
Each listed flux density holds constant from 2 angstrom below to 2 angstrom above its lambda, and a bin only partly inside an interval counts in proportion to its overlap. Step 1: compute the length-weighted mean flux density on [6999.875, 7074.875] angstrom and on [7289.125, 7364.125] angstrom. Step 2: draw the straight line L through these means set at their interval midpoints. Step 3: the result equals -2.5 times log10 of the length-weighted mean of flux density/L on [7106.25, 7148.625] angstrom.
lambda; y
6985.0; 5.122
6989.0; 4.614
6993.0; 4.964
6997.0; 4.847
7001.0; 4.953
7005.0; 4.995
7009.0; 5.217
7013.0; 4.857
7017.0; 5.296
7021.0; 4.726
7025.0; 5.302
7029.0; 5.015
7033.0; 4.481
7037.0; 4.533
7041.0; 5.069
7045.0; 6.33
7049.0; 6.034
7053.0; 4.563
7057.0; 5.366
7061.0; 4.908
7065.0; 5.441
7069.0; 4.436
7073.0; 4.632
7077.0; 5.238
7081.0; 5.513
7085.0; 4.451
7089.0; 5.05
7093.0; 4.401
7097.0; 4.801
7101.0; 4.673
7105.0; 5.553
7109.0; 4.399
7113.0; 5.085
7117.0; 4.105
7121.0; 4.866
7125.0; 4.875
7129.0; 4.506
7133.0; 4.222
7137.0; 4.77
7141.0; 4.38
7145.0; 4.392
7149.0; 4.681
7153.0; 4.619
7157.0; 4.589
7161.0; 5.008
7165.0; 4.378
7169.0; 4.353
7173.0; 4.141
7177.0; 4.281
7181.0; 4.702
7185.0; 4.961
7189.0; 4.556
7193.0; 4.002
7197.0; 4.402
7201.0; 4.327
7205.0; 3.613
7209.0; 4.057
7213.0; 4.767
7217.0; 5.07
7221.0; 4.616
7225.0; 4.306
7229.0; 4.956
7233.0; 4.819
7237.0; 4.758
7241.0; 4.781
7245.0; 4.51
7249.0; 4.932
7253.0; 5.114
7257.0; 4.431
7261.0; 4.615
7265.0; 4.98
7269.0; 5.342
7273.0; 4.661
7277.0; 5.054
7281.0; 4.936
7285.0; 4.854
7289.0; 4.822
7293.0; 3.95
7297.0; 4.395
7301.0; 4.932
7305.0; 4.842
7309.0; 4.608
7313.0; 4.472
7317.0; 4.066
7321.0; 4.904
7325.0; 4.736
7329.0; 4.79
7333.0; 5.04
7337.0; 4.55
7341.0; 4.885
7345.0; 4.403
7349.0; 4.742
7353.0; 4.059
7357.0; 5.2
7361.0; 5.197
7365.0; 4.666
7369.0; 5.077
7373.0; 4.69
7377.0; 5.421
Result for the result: 0.08 mag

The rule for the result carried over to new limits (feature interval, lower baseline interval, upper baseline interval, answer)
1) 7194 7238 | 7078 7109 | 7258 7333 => 0.07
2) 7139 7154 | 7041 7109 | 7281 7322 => 0.09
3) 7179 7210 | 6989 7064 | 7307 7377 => 0.13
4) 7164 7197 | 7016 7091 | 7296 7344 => 0.11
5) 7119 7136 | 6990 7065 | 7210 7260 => 0.07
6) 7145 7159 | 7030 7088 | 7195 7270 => 0.06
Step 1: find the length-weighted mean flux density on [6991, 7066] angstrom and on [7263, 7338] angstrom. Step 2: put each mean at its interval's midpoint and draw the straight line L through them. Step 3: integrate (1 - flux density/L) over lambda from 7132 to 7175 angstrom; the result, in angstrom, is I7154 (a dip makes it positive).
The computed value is 3.7 angstrom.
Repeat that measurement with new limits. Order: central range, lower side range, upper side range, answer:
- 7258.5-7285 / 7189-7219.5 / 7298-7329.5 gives -2.2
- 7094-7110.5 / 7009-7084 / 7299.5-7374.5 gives 0.6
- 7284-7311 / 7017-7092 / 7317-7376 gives 1.1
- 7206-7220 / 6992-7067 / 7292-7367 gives 0.8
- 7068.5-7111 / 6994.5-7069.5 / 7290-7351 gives 1.2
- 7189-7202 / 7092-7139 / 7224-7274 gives 1.3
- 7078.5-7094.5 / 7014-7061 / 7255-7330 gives 0.6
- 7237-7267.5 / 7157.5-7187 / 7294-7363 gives -1.0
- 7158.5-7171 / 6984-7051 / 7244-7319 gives 0.8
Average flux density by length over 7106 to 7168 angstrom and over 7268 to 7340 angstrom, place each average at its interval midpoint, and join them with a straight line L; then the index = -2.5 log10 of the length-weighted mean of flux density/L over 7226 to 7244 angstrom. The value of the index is -0.03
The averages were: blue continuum 4.6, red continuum 4.71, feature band 4.78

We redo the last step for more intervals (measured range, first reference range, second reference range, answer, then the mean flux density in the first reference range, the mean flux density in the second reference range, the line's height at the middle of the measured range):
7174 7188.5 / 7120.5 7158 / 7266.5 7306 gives 0.01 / 4.58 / 4.78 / 4.64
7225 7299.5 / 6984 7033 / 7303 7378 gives 0.01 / 4.97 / 4.75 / 4.8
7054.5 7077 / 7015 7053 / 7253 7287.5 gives 0.03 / 5.16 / 4.87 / 5.13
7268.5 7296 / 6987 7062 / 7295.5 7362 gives 0.00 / 5.06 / 4.69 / 4.75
